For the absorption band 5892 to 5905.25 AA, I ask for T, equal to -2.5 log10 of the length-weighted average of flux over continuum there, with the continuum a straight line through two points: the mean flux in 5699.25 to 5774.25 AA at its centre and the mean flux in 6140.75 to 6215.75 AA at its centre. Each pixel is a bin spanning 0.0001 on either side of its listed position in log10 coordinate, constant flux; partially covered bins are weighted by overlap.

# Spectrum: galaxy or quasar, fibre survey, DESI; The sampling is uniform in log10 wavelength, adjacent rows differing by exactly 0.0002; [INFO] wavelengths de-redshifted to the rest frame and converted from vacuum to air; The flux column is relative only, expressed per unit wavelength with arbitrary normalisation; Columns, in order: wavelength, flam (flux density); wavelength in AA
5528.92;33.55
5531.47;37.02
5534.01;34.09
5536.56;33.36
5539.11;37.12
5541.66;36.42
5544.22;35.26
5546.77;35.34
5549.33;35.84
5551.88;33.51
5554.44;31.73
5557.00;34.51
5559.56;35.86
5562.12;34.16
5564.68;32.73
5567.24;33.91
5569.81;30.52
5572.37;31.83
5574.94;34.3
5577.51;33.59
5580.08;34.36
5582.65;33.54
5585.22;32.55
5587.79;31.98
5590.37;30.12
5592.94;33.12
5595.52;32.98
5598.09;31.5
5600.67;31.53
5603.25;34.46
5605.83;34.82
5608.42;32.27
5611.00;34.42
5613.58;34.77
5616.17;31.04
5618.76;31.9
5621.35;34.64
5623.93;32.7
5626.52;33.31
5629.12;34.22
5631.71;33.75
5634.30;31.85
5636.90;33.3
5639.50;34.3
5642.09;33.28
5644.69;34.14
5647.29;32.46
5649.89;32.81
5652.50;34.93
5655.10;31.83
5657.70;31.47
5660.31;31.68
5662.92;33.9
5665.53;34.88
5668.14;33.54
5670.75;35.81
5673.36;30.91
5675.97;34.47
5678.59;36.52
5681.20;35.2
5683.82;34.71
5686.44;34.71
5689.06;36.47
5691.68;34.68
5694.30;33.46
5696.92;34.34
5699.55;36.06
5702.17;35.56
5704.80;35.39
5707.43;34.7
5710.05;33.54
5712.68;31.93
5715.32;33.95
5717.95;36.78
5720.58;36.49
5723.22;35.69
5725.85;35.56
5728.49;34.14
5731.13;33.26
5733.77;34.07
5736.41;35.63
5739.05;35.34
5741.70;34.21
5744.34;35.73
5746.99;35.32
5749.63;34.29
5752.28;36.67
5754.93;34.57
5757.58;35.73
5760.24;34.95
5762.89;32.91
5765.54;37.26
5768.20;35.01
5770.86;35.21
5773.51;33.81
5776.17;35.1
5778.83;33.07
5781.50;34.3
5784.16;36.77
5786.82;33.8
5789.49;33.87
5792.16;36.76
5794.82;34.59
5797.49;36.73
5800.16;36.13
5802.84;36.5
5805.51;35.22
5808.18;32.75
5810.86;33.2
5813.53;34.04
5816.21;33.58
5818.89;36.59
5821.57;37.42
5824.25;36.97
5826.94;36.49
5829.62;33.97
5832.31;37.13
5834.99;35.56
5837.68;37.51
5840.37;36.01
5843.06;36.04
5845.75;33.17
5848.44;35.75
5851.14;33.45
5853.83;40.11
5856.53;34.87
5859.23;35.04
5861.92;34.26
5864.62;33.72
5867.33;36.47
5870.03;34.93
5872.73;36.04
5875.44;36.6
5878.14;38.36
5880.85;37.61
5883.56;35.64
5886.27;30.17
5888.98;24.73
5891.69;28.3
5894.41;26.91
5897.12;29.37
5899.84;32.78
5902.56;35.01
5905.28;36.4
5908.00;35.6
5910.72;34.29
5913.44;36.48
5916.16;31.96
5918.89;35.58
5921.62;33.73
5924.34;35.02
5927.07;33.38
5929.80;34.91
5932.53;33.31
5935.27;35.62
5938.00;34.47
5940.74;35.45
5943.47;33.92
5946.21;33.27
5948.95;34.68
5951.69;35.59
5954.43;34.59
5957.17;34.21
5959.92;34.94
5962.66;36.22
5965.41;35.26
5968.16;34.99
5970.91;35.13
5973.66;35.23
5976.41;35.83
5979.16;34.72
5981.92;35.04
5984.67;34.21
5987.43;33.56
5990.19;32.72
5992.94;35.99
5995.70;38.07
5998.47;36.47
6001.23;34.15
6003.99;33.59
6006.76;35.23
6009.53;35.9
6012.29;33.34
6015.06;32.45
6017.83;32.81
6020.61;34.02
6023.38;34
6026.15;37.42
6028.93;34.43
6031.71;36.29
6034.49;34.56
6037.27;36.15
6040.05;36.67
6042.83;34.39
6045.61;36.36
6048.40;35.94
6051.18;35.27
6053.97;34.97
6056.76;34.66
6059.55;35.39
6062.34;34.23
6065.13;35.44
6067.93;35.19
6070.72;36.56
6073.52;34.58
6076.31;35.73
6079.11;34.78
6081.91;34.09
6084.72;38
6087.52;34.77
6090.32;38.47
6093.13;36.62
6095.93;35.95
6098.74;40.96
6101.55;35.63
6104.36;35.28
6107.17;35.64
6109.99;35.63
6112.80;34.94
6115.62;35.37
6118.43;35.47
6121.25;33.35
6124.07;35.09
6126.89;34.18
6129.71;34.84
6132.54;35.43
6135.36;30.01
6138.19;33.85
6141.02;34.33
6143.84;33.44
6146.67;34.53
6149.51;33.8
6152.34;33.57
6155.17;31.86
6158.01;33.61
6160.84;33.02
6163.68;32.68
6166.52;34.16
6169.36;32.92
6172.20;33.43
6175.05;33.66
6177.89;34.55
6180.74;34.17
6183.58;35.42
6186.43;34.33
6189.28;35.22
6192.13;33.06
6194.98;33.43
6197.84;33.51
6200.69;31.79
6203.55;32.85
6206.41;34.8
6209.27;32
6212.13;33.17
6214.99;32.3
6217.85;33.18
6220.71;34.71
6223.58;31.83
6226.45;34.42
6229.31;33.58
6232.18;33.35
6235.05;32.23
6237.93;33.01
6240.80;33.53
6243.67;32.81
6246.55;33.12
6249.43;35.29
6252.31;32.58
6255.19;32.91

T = 0.10 mag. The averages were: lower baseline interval 35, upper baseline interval 33.5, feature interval 31.3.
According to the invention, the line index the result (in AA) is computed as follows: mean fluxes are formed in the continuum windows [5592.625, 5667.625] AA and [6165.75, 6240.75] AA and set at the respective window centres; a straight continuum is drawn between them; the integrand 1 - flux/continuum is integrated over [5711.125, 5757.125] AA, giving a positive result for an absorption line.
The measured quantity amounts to -2.3 AA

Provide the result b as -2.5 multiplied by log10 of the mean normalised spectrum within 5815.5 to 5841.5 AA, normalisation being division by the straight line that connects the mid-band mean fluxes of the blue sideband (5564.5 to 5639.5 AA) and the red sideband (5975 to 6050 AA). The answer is -0.06 mag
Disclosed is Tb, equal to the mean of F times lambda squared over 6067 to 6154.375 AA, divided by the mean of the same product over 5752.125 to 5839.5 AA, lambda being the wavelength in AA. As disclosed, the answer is 1.1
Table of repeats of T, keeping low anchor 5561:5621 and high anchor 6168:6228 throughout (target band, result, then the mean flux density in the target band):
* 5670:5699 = -0.05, 34.7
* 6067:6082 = -0.06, 35.3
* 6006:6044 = -0.05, 34.8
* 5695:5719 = -0.05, 34.6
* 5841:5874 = -0.07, 35.3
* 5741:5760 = -0.07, 35.2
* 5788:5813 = -0.06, 35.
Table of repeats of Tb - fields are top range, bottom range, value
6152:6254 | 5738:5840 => 1.09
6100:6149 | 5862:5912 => 1.12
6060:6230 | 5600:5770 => 1.17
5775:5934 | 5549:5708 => 1.11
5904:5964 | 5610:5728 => 1.12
